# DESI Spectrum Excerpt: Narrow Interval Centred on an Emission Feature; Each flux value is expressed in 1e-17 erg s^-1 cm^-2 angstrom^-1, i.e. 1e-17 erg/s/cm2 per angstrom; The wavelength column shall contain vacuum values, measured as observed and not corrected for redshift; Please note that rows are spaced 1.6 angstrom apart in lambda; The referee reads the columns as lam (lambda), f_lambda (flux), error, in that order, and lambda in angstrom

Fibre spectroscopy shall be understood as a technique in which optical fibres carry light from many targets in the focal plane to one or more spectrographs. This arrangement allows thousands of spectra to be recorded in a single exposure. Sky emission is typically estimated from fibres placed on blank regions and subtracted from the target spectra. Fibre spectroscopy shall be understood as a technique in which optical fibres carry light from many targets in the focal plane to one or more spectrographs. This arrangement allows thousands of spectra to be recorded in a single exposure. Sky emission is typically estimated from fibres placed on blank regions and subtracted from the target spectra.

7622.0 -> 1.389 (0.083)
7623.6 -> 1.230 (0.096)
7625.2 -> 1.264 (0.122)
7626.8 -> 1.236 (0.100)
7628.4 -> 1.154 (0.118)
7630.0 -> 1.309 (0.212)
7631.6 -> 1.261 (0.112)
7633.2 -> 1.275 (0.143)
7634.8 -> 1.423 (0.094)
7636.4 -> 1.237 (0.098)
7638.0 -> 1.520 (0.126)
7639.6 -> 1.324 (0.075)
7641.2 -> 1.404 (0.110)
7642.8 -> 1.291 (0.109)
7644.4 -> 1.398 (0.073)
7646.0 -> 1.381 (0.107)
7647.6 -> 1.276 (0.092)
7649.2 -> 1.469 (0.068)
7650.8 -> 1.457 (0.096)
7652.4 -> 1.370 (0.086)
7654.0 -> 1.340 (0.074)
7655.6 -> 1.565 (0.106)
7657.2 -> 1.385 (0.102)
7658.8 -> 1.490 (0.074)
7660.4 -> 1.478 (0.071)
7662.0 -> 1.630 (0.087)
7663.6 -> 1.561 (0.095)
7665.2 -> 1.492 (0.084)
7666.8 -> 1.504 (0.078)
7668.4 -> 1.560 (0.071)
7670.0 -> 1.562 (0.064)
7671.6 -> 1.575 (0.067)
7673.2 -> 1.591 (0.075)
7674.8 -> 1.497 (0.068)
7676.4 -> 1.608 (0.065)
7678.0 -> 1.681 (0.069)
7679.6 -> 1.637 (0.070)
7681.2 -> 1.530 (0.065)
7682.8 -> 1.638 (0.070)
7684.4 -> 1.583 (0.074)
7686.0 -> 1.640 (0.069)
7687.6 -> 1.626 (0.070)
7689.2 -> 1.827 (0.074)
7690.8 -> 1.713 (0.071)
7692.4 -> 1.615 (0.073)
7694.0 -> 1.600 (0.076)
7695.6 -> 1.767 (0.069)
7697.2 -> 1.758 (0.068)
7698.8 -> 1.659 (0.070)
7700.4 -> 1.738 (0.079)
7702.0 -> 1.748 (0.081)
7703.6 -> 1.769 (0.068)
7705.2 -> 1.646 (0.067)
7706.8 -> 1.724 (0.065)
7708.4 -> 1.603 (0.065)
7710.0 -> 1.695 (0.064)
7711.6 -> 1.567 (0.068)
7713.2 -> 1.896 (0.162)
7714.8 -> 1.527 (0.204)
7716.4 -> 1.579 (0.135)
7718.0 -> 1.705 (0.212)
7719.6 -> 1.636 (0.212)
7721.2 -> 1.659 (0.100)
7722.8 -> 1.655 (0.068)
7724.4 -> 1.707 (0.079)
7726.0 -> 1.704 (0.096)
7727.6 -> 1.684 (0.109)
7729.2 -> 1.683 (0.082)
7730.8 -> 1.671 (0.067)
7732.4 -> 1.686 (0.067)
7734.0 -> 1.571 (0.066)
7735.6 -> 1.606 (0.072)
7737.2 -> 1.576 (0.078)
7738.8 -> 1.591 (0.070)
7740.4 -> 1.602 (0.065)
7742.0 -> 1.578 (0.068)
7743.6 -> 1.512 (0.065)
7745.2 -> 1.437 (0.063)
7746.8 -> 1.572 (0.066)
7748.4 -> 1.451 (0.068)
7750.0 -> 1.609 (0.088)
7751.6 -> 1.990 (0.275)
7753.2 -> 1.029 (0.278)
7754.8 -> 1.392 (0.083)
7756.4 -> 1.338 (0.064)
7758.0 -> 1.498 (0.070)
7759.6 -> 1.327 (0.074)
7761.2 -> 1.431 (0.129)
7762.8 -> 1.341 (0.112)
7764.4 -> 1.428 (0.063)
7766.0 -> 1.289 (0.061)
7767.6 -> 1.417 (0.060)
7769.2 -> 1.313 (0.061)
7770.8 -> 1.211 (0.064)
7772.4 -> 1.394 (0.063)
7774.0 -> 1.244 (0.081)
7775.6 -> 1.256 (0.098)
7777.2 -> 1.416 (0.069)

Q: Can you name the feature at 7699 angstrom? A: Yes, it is Mg II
